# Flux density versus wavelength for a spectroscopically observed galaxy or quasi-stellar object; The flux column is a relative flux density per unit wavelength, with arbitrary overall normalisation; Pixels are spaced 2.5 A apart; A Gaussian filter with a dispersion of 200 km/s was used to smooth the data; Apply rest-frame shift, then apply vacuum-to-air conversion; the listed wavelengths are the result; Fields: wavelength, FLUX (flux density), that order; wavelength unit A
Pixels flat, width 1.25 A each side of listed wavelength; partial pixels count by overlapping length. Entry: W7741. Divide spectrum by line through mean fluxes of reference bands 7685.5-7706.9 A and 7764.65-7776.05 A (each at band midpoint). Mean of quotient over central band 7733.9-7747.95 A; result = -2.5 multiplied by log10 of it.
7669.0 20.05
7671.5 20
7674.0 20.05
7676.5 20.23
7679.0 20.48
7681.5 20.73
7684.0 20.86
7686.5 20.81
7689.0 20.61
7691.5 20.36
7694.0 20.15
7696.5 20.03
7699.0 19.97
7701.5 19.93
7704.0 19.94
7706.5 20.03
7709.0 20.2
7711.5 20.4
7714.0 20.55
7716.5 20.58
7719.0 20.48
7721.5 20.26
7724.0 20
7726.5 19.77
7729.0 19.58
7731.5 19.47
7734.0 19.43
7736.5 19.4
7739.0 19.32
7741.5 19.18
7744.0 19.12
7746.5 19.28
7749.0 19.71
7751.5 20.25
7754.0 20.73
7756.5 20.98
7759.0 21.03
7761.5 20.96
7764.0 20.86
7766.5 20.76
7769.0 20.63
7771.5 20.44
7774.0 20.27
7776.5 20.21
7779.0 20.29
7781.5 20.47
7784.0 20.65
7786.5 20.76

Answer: 0.061 mag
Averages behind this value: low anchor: 20.2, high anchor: 20.5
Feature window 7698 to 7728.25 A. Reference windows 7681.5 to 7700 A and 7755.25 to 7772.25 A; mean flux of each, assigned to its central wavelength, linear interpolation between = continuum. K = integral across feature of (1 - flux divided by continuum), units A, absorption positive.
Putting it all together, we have 0.6 A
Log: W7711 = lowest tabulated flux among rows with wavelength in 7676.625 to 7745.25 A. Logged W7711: 19.12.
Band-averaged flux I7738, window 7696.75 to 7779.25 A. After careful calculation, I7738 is 20.1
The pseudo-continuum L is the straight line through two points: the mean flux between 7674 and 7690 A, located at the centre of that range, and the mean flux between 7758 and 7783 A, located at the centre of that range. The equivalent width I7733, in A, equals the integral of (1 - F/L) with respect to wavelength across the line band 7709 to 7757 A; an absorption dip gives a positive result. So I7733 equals 1.6 A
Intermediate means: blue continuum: 20.6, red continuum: 20.6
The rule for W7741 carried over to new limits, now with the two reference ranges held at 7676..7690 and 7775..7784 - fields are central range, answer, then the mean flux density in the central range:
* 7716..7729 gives 0.02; 20.1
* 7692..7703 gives 0.03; 20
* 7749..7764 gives -0.01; 20.7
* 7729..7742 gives 0.06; 19.4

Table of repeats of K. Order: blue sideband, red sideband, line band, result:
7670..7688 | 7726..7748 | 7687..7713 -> -0.2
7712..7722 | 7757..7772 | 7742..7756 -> 0.6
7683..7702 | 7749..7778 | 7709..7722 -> 0.0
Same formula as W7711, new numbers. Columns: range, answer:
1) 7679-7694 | 20.15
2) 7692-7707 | 19.93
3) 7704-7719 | 19.94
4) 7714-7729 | 19.58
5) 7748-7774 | 19.71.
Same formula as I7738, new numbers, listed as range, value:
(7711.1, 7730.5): 20.2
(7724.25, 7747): 19.4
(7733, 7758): 19.8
